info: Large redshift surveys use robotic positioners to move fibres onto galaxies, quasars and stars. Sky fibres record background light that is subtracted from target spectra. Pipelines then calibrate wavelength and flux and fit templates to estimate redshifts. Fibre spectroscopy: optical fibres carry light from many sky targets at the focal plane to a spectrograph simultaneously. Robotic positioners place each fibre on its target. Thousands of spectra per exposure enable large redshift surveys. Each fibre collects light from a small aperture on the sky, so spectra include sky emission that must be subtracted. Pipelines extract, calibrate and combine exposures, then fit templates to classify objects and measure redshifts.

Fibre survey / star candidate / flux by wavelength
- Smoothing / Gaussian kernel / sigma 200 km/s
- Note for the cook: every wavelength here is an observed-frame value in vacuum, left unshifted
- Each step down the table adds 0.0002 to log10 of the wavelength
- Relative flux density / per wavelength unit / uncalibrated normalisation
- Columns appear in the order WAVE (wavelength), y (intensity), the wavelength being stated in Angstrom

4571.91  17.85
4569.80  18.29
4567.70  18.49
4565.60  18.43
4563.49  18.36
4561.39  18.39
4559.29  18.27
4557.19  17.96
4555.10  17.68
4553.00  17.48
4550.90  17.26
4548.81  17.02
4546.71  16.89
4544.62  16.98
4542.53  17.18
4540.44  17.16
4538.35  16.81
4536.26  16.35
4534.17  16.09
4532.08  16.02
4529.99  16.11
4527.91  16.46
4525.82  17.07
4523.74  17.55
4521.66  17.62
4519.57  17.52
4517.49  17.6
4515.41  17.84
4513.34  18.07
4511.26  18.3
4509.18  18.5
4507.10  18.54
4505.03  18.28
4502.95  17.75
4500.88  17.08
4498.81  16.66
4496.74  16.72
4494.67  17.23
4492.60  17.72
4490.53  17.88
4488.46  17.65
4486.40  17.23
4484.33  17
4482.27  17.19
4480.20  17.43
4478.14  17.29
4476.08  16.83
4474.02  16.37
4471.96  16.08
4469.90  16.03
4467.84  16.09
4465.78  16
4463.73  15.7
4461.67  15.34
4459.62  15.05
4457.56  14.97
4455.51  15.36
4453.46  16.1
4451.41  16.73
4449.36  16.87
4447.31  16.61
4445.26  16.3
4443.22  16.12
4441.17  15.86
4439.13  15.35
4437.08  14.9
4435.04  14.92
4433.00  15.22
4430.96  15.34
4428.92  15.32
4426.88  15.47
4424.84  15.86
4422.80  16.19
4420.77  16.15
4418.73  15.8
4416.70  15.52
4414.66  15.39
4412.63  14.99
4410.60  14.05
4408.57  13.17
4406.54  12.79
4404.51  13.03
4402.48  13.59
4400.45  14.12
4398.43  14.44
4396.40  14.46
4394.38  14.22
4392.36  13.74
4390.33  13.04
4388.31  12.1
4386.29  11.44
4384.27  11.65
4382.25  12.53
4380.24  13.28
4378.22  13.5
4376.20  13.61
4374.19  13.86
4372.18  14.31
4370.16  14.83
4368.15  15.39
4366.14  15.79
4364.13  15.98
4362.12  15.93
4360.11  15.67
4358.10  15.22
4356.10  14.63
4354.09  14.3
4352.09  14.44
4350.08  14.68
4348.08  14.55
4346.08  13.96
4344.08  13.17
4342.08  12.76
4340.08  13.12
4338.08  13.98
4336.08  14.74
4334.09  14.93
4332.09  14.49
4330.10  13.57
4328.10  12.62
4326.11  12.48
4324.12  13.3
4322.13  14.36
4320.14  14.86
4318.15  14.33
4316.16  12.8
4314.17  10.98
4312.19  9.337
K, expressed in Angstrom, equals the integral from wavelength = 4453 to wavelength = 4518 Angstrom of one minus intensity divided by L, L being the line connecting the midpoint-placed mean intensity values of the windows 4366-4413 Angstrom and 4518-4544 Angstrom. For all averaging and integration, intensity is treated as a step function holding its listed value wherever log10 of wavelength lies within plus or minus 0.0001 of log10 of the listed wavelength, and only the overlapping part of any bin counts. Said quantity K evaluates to -4.6 Angstrom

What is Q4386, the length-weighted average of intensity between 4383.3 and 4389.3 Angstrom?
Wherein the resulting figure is 11.7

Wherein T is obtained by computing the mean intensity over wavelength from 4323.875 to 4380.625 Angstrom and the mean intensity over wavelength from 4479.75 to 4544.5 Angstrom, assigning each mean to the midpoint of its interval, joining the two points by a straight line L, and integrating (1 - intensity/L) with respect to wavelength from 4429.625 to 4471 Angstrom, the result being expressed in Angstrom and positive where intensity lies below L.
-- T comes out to 1.0 Angstrom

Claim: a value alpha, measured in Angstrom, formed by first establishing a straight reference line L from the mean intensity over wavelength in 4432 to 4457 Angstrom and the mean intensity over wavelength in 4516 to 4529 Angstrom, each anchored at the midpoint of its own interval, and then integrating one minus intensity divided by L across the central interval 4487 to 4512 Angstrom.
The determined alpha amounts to -1.17 Angstrom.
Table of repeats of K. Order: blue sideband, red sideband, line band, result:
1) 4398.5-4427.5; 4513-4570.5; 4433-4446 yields -0.2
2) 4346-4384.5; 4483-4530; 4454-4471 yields 1.0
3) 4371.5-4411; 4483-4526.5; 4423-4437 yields -0.6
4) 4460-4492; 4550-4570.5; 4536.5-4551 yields 0.7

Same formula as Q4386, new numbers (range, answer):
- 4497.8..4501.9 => 16.9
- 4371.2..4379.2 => 13.8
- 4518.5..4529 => 17.2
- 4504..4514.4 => 18.3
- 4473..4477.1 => 16.6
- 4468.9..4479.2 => 16.5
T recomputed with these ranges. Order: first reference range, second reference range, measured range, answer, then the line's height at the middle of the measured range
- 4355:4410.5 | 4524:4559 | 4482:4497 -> -1.3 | 16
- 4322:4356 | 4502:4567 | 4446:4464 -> 0.1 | 16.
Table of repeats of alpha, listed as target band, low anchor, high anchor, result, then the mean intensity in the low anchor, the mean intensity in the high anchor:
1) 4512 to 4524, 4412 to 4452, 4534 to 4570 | -0.5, 15.7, 17.5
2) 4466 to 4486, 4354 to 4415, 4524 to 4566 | -1.1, 14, 17.2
